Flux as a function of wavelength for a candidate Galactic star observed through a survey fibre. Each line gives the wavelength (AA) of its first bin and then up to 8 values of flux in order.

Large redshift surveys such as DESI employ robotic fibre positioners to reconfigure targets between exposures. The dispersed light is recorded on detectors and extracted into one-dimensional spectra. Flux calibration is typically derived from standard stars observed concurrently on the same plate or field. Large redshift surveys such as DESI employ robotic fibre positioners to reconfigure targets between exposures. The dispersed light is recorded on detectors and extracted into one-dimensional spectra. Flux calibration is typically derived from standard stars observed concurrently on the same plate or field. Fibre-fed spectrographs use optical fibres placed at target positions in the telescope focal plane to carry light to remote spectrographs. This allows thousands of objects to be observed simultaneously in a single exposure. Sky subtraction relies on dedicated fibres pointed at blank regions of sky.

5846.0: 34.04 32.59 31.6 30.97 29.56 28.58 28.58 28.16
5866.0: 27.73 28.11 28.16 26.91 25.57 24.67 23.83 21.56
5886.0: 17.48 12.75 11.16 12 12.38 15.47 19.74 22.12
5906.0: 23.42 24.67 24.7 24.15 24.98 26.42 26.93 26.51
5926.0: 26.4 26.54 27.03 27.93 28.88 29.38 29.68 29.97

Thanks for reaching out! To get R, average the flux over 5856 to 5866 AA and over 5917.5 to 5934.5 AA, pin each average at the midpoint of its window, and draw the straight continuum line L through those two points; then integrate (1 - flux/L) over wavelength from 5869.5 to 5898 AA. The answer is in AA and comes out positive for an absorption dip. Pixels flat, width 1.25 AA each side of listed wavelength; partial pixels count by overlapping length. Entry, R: 8.5 AA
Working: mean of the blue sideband 28.5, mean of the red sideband 26.8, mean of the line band 19.6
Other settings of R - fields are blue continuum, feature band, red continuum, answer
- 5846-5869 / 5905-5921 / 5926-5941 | 1.99 AA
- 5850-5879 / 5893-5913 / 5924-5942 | 5.91 AA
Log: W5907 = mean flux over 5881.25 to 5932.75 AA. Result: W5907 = 21.4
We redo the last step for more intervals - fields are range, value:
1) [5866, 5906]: 20.5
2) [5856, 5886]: 26.3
